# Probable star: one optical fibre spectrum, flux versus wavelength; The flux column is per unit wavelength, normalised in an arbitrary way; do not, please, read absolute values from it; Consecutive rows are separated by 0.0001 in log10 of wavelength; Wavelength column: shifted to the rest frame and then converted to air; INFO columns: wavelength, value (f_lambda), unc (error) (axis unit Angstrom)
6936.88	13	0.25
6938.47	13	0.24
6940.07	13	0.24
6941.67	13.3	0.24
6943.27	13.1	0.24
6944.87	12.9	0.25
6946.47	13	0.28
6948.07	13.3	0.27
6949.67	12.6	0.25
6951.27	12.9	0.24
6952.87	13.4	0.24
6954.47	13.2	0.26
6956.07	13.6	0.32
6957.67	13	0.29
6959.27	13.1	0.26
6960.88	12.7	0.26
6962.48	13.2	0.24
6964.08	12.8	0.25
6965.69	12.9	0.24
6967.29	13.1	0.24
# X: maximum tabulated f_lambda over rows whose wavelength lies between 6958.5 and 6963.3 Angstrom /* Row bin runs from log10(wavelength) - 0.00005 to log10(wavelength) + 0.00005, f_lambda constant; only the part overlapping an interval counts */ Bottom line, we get 13.2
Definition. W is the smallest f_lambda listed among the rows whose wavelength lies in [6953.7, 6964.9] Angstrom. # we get 12.7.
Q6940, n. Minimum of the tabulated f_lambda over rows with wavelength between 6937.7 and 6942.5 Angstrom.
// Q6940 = 13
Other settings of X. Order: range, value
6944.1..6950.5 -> 13.3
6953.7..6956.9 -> 13.6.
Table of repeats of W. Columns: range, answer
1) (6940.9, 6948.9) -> 12.9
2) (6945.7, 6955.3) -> 12.6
